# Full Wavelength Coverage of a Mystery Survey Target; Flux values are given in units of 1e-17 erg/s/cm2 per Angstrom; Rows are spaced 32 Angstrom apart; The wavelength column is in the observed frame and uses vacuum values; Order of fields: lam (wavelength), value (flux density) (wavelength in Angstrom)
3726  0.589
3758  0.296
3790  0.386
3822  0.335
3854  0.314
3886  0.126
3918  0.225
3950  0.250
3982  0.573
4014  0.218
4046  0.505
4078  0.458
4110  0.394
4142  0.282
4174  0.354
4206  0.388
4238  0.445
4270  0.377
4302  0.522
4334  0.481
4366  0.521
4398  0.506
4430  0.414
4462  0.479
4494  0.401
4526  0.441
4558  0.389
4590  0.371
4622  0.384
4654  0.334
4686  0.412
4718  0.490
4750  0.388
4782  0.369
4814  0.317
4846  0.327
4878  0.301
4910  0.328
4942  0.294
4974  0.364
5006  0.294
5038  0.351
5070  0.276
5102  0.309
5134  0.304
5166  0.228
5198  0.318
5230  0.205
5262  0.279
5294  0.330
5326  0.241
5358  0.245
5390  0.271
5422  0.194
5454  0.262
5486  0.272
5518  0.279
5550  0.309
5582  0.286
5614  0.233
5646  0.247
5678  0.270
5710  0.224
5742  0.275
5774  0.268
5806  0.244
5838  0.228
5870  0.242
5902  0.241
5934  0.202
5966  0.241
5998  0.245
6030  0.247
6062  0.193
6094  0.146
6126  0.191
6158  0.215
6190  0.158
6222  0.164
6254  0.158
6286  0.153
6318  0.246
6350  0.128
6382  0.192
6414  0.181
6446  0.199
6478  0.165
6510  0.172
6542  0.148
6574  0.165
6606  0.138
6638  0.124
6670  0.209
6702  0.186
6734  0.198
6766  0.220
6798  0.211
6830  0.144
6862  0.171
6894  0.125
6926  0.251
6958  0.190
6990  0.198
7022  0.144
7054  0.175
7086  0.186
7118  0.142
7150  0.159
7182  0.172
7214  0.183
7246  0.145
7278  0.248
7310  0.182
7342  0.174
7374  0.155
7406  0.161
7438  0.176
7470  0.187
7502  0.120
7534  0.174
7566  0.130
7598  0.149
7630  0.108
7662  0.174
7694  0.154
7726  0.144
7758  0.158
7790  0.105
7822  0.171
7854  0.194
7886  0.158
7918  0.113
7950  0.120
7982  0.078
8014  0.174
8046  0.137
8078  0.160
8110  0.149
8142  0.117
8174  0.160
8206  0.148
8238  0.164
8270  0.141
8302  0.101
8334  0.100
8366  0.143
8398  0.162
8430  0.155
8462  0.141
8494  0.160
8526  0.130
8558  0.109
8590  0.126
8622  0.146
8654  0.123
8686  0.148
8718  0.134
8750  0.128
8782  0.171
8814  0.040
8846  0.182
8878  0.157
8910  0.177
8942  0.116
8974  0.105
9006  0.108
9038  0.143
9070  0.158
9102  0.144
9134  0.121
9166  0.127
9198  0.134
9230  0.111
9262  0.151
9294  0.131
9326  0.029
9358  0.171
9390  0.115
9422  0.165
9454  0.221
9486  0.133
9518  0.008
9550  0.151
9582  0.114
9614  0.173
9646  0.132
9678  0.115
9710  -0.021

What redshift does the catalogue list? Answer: 0.054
